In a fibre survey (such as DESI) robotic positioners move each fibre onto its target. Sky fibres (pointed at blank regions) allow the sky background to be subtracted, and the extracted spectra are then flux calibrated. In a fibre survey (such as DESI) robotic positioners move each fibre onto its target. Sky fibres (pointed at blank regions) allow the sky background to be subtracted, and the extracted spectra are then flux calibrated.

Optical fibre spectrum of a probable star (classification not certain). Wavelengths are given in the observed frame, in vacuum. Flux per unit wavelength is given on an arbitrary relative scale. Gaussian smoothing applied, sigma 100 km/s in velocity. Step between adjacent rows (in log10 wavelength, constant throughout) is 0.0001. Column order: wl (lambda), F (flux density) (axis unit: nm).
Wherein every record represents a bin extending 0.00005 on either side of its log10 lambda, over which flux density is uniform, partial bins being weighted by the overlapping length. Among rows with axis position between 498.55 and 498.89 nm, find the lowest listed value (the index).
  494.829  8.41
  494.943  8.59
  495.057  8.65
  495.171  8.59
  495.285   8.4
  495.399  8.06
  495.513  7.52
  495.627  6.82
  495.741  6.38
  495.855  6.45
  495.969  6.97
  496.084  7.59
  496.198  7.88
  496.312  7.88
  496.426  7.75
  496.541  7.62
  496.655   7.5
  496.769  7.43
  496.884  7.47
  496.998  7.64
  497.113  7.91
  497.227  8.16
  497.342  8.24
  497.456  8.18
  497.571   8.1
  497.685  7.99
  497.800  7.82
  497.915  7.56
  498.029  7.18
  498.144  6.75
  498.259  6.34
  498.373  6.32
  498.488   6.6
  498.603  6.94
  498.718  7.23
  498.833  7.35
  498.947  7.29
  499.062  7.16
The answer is 6.94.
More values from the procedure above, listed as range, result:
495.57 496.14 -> 6.38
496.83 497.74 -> 7.47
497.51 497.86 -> 7.82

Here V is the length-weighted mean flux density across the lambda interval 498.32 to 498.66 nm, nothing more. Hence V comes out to 6.62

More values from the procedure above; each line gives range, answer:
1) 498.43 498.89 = 7.02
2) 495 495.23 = 8.62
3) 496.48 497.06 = 7.53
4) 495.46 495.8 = 6.9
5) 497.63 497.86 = 7.87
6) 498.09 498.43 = 6.48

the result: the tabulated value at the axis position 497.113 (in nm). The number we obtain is 7.91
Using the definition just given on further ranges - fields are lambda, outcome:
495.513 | 7.52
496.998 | 7.64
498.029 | 7.18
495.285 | 8.4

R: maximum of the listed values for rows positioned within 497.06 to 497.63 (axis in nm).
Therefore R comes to 8.24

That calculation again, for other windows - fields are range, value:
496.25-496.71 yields 7.88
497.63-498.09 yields 7.99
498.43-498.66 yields 6.94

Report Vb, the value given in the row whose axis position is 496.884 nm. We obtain 7.47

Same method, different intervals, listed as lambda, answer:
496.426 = 7.75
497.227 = 8.16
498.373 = 6.32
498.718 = 7.23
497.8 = 7.82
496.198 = 7.88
